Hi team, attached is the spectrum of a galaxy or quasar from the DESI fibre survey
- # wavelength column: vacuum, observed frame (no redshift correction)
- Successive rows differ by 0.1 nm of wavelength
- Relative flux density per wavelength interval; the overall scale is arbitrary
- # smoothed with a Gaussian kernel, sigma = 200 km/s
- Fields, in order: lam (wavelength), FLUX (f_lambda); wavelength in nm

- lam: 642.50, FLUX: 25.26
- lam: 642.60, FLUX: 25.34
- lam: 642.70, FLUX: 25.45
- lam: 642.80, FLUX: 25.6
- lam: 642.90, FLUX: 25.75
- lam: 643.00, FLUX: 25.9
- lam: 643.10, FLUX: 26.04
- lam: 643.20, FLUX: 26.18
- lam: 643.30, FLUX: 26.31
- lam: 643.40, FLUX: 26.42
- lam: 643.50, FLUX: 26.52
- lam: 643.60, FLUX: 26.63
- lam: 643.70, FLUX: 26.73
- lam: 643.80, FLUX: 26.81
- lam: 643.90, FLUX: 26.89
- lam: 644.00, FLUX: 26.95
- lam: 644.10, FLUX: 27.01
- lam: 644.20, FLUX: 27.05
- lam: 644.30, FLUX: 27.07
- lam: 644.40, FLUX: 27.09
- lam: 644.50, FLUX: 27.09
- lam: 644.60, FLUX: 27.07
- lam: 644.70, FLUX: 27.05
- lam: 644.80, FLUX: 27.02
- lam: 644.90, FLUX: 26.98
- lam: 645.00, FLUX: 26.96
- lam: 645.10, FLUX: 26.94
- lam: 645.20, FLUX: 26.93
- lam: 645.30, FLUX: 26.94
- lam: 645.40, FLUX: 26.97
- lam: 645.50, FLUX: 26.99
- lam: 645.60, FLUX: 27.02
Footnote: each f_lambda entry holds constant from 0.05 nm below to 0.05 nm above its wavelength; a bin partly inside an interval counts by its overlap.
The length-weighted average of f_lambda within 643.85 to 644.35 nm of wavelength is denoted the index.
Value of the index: 27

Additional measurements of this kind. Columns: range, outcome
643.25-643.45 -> 26.4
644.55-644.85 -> 27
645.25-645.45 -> 27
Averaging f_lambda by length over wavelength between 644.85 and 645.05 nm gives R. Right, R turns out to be 27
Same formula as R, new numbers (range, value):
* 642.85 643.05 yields 25.8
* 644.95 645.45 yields 26.9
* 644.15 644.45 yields 27.1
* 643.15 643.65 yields 26.4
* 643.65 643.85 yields 26.8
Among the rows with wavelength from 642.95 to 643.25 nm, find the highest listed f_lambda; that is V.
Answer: 26.18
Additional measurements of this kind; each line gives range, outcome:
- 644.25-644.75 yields 27.09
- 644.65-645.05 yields 27.05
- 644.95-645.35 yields 26.96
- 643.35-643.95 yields 26.89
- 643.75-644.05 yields 26.95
